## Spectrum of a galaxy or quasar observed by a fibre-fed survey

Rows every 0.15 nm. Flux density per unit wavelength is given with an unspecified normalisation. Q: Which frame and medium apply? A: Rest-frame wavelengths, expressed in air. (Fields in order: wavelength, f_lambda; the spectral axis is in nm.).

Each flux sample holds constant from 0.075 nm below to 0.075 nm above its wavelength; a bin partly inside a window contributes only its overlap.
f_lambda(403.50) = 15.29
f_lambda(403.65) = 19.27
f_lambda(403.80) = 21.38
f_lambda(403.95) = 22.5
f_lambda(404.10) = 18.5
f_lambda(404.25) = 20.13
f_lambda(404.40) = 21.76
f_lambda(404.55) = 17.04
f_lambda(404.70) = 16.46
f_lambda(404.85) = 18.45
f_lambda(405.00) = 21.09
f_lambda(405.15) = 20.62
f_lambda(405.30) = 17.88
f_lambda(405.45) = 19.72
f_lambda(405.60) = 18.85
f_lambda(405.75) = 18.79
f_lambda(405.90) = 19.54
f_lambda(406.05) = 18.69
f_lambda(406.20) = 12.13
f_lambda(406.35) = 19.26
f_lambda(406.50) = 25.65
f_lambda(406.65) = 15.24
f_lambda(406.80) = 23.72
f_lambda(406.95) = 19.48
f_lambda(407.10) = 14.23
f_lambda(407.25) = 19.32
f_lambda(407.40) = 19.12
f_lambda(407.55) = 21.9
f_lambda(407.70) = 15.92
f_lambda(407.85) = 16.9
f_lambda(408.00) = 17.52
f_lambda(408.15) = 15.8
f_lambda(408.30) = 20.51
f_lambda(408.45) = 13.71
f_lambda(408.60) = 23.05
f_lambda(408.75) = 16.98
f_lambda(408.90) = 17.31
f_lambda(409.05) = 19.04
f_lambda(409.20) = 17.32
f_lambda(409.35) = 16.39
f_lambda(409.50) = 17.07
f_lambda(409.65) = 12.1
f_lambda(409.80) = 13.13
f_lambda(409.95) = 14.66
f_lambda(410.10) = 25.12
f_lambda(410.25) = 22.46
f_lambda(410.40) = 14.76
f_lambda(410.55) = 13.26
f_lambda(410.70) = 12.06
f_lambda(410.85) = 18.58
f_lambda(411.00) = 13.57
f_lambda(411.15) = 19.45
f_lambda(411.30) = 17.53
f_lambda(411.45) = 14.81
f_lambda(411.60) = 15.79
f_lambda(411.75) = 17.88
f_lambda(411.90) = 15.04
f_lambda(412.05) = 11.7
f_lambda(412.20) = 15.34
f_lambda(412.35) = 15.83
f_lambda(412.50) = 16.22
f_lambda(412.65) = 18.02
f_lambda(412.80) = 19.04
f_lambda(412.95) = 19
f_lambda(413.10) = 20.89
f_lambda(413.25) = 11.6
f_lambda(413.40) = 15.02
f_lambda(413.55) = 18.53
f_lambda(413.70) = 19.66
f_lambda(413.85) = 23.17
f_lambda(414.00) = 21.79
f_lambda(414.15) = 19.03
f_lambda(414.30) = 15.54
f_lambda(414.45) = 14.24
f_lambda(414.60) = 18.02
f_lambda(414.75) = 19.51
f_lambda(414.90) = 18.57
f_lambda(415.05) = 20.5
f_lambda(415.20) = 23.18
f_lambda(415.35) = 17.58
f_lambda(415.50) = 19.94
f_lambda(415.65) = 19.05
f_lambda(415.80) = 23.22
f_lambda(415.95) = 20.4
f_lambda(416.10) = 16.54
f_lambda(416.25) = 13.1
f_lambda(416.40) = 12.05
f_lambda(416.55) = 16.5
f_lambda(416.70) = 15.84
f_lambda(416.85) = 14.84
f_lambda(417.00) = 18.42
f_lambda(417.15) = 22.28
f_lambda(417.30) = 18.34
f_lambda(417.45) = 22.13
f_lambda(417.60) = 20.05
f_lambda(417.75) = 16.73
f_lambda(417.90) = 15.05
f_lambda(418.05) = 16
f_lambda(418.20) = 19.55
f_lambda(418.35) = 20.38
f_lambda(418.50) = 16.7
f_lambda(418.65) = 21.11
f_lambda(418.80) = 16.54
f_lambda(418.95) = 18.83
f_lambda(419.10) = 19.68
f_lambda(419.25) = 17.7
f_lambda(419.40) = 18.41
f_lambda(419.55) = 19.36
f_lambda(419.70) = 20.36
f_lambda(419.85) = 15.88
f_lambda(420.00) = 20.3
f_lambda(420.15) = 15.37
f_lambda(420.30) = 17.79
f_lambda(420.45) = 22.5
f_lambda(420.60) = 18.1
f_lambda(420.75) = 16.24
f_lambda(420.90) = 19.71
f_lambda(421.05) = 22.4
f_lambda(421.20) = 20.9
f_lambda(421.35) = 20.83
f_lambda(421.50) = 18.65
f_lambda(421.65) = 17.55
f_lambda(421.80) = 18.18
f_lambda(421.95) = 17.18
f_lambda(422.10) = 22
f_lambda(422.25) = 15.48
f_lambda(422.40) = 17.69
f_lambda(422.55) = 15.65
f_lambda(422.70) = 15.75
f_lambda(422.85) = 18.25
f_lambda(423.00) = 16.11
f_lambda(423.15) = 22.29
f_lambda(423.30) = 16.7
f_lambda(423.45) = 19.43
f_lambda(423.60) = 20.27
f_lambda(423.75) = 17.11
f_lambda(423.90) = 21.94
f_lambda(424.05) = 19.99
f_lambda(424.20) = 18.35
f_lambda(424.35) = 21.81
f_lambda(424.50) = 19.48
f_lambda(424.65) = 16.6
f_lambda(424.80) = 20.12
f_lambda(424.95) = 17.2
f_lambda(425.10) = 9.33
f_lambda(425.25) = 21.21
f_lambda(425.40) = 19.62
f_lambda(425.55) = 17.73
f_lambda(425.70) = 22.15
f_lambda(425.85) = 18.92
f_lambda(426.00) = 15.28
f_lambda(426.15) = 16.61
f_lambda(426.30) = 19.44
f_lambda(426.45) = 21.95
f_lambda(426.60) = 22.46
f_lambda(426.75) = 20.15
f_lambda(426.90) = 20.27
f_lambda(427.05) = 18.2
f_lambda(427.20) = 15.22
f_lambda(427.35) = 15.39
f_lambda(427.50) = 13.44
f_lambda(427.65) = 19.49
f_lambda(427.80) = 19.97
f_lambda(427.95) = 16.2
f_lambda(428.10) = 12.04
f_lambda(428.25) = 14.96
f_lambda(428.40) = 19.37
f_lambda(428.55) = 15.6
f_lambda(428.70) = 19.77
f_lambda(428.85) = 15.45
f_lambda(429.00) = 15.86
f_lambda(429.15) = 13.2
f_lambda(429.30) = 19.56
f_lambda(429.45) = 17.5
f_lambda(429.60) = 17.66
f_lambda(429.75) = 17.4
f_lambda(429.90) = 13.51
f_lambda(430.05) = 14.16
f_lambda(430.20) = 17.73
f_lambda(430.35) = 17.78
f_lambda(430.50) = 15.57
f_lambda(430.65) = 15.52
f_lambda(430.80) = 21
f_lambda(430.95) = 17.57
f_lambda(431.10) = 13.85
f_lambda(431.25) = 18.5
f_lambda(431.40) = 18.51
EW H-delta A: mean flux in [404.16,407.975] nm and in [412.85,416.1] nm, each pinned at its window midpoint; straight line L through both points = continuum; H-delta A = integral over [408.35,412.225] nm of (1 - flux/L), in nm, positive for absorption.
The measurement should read 0.49 nm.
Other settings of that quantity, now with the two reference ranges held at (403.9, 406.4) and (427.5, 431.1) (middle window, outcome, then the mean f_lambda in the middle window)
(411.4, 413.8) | 0.21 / 16.6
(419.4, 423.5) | -0.27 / 18.5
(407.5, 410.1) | 0.19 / 17.2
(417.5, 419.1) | -0.05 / 18.2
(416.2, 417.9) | 0.05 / 17.3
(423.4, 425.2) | -0.14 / 18.5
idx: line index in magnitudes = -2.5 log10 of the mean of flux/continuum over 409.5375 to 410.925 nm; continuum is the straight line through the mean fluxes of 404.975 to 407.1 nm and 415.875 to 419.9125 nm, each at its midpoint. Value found 0.15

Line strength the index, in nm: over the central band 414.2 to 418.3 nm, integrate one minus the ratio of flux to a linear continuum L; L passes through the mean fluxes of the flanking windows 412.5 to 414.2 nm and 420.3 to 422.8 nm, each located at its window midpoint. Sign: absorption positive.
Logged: 0.12 nm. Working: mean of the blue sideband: 18.6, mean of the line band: 18.1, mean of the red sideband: 18.6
